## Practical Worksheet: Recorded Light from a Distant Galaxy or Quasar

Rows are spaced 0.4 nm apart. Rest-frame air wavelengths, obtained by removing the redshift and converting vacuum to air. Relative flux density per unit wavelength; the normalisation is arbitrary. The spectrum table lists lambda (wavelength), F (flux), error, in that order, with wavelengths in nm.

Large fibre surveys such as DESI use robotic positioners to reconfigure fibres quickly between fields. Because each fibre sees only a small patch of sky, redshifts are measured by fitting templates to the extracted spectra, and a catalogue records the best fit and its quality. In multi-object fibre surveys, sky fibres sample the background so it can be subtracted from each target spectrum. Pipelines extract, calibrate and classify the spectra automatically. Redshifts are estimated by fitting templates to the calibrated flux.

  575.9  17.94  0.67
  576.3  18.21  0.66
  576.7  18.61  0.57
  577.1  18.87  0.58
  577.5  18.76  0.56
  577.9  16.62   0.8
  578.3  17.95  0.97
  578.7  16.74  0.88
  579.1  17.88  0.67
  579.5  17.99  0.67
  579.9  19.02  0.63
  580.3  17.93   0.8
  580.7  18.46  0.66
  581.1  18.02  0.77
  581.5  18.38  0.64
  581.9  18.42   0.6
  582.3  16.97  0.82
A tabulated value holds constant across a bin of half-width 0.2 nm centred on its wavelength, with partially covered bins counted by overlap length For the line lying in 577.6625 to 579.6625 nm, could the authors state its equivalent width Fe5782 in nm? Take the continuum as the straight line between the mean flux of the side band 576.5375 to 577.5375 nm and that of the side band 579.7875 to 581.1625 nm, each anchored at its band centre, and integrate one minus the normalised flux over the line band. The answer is 0.12 nm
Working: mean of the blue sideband 18.7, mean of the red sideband 18.3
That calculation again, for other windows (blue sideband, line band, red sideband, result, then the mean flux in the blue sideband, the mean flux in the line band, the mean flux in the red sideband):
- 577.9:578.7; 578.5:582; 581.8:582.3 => -0.098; 17.3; 18.1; 17.8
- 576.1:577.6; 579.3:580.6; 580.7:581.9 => 0.004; 18.6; 18.3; 18.3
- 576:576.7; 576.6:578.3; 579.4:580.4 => 0.014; 18.3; 18.2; 18.4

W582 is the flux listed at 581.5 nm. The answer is 18.38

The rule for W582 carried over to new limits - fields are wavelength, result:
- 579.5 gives 17.99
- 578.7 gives 16.74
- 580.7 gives 18.46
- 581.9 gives 18.42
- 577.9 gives 16.62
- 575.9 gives 17.94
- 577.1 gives 18.87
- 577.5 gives 18.76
